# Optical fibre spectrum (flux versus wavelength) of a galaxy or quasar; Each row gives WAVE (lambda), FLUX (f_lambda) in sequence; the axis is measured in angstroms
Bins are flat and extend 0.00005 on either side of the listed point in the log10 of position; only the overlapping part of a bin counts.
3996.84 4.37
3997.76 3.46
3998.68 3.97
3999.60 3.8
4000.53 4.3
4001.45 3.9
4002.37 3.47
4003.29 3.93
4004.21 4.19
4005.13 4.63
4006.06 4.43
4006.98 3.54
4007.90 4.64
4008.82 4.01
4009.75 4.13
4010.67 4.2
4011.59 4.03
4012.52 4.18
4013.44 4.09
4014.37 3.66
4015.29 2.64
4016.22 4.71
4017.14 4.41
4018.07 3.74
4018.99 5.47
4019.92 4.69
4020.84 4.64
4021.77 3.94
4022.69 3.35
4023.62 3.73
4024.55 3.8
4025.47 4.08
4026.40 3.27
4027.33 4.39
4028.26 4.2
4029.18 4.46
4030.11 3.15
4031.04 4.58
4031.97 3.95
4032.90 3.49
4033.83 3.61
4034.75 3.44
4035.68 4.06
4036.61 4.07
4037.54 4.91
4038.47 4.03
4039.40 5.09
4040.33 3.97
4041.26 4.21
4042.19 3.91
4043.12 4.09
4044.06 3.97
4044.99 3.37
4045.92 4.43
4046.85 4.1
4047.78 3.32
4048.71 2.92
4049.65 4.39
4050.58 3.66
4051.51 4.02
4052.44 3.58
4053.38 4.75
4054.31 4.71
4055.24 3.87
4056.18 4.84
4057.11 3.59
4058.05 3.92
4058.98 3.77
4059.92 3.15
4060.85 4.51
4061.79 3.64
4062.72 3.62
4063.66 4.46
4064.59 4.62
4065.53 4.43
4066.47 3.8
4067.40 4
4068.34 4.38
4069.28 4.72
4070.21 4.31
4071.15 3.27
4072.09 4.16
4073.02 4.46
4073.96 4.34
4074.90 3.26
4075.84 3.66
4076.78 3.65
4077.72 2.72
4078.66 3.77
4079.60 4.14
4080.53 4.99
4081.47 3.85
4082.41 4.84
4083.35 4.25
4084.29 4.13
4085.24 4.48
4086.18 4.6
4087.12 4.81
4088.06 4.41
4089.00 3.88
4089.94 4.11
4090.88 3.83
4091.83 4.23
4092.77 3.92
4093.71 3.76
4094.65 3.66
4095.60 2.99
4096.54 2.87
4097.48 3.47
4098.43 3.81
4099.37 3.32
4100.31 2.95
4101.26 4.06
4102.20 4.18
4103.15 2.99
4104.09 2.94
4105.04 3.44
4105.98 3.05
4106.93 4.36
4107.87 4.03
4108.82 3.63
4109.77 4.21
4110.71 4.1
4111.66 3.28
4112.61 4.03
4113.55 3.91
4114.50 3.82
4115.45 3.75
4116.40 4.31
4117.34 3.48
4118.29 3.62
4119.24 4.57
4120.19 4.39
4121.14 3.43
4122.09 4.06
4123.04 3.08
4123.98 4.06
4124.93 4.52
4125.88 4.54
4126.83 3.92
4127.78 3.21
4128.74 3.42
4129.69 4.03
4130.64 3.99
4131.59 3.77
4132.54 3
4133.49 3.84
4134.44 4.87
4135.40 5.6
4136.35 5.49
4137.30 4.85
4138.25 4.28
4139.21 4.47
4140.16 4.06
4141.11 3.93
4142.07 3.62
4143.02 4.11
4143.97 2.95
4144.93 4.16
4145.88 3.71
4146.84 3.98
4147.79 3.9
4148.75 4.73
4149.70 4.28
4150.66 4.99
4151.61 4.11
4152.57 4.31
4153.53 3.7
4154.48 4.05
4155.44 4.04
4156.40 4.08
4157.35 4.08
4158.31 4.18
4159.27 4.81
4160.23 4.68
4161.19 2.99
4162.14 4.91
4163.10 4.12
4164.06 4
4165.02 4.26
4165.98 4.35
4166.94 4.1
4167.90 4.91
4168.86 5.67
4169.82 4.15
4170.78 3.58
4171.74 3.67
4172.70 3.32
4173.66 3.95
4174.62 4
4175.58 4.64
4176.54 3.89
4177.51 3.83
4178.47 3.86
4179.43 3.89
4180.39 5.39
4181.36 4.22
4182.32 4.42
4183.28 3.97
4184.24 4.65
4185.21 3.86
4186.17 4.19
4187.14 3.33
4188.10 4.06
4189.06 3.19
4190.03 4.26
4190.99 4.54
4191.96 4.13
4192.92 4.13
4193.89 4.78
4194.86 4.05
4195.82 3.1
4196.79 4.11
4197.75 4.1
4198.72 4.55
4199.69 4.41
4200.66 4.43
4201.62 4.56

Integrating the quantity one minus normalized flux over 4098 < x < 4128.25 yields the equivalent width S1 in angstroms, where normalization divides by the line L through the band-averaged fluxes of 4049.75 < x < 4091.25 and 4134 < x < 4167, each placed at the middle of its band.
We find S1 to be 2.86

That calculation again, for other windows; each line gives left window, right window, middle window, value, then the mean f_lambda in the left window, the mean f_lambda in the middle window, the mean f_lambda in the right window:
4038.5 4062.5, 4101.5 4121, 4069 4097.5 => -0.74 angstroms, 3.99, 3.99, 3.8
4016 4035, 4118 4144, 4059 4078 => 0.46 angstroms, 4.05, 3.96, 4.08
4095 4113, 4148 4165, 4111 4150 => -1.25 angstroms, 3.56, 4.02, 4.23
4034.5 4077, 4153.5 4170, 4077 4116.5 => 2.76 angstroms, 4.04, 3.85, 4.3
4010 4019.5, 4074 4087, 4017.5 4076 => 0.68 angstroms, 4.12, 4.04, 4.06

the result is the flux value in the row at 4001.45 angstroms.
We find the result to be 3.9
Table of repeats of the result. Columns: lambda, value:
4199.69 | 4.41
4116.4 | 4.31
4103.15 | 2.99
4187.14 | 3.33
